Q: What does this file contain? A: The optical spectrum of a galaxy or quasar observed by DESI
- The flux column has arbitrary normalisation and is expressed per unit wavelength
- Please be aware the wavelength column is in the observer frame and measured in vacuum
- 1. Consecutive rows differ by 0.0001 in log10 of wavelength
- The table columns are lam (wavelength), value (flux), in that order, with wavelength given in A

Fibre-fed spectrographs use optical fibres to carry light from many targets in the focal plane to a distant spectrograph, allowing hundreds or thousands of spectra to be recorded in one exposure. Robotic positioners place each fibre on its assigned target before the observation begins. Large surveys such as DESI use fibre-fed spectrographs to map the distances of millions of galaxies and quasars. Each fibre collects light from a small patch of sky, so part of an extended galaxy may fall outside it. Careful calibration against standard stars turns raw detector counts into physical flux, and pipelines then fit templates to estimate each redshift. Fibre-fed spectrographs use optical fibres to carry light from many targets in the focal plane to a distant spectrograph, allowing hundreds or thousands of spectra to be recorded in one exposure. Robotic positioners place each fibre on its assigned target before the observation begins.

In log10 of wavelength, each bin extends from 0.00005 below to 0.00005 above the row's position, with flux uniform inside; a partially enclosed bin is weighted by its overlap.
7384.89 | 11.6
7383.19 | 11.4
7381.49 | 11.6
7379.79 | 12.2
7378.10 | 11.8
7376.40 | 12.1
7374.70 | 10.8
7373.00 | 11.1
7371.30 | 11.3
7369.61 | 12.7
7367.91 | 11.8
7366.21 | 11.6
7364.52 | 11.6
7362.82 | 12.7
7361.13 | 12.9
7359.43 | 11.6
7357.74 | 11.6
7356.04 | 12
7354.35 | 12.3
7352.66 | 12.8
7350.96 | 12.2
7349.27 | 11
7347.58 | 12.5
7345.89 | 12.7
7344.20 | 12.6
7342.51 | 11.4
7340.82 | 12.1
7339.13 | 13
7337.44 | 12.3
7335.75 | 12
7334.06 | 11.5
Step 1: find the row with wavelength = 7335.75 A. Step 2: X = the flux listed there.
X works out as 12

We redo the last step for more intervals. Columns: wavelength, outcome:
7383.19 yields 11.4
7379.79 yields 12.2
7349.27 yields 11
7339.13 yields 13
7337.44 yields 12.3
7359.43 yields 11.6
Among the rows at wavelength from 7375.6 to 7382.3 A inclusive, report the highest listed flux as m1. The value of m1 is 12.2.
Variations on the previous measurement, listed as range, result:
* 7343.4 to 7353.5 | 12.8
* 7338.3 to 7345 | 13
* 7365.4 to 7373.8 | 12.7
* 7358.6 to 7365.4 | 12.9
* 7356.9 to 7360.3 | 11.6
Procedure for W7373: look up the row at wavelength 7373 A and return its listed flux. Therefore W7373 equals 11.1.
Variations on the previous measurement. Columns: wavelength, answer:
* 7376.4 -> 12.1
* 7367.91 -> 11.8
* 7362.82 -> 12.7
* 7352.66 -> 12.8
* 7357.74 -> 11.6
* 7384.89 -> 11.6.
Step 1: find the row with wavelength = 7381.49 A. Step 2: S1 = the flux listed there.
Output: 11.6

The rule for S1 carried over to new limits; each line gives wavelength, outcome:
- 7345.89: 12.7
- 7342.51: 11.4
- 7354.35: 12.3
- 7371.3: 11.3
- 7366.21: 11.6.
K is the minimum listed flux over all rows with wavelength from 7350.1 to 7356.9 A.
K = 12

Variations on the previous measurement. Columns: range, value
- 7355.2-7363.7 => 11.6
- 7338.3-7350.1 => 11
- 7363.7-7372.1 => 11.3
